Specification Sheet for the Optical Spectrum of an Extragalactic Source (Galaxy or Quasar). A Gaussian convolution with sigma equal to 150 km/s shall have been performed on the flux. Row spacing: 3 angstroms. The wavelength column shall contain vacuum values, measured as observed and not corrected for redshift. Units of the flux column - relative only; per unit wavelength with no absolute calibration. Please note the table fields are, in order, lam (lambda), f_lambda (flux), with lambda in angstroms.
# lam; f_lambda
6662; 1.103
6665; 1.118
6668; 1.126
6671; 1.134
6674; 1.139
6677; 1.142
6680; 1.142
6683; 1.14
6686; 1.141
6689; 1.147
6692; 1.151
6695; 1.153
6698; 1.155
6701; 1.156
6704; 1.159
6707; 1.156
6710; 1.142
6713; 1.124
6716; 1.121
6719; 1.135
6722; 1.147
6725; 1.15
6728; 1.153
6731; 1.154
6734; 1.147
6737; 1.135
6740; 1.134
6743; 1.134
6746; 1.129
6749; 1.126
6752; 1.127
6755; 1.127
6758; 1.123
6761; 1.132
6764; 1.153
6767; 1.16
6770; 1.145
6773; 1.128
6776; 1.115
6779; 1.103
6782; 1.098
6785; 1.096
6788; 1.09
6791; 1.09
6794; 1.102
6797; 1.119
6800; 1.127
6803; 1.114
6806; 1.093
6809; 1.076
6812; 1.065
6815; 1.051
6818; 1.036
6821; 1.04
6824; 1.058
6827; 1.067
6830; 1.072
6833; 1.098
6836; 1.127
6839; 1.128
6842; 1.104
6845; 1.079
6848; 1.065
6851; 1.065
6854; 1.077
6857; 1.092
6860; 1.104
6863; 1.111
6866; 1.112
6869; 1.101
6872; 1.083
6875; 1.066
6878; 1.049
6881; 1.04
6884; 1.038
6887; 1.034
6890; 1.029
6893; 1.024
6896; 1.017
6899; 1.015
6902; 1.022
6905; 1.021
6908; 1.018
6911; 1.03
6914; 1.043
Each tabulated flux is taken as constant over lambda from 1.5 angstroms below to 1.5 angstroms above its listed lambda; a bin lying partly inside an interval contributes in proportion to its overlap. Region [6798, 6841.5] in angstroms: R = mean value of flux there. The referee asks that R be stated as 1.08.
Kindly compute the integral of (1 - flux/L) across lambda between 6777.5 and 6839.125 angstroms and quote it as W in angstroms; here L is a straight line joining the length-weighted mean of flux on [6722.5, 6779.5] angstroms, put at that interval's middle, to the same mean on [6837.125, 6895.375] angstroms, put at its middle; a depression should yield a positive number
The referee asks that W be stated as 0.99 angstroms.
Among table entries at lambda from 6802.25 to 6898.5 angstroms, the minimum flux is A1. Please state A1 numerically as 1.017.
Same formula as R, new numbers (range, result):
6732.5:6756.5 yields 1.13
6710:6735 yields 1.14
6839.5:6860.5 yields 1.08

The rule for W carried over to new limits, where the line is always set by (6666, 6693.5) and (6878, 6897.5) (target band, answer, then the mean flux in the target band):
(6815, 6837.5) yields -0.1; 1.07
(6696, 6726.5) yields -0.6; 1.14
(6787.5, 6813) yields -0.5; 1.1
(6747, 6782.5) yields -1.1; 1.13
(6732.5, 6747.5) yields -0.4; 1.14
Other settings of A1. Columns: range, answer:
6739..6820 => 1.036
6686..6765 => 1.121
